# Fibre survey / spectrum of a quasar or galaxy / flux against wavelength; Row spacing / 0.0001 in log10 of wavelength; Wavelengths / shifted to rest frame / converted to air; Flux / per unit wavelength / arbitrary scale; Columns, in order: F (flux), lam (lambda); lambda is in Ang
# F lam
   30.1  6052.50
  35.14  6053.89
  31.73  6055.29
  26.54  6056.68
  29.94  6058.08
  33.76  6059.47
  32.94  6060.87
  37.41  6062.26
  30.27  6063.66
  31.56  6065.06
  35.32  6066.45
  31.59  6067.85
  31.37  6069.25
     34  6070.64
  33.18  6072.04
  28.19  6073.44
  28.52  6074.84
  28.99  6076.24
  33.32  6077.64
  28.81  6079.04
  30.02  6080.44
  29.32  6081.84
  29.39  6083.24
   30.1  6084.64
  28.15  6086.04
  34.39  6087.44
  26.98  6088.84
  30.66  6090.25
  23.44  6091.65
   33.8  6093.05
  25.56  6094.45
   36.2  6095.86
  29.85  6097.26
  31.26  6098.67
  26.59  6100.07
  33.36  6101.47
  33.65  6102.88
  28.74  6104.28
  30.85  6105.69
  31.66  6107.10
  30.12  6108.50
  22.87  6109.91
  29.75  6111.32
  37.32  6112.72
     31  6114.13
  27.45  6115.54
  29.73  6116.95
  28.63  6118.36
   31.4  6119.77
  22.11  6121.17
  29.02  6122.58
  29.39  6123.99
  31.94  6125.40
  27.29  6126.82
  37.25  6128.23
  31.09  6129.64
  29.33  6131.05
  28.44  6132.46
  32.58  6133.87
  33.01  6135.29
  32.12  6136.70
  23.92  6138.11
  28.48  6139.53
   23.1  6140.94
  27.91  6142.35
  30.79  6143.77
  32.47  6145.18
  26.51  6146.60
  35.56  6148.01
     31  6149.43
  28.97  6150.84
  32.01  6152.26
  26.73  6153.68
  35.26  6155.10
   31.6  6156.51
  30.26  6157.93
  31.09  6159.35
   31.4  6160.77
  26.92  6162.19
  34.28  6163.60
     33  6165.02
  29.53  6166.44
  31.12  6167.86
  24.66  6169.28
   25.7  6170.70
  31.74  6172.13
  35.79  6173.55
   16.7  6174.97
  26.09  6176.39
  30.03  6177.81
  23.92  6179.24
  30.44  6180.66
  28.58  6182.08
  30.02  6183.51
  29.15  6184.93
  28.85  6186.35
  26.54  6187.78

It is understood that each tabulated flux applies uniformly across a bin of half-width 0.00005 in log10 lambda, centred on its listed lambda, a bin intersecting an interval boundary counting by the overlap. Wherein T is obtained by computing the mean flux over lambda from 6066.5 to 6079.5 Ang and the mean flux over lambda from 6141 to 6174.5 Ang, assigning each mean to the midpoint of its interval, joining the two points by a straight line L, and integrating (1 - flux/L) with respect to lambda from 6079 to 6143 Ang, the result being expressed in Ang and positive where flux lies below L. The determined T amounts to 2.2 Ang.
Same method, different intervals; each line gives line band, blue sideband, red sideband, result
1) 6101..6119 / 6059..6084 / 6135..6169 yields 0.3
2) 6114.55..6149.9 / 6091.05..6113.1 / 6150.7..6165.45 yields 1.2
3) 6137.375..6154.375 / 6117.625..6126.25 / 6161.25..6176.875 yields -0.1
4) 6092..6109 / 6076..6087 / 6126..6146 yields -0.5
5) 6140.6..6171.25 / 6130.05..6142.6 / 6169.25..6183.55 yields -2.0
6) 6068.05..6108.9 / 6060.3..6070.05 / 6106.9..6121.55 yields 1.1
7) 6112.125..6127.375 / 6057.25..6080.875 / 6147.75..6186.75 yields 0.5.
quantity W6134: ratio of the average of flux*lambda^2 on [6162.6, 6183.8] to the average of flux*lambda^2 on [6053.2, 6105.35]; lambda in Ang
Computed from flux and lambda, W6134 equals 0.96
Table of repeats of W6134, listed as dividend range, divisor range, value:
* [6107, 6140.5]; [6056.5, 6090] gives 0.97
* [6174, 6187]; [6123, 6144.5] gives 0.93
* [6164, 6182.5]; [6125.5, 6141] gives 0.96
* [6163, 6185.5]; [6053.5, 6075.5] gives 0.93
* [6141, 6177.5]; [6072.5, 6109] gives 1.01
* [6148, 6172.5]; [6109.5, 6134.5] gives 1.03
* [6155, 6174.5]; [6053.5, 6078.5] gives 0.99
